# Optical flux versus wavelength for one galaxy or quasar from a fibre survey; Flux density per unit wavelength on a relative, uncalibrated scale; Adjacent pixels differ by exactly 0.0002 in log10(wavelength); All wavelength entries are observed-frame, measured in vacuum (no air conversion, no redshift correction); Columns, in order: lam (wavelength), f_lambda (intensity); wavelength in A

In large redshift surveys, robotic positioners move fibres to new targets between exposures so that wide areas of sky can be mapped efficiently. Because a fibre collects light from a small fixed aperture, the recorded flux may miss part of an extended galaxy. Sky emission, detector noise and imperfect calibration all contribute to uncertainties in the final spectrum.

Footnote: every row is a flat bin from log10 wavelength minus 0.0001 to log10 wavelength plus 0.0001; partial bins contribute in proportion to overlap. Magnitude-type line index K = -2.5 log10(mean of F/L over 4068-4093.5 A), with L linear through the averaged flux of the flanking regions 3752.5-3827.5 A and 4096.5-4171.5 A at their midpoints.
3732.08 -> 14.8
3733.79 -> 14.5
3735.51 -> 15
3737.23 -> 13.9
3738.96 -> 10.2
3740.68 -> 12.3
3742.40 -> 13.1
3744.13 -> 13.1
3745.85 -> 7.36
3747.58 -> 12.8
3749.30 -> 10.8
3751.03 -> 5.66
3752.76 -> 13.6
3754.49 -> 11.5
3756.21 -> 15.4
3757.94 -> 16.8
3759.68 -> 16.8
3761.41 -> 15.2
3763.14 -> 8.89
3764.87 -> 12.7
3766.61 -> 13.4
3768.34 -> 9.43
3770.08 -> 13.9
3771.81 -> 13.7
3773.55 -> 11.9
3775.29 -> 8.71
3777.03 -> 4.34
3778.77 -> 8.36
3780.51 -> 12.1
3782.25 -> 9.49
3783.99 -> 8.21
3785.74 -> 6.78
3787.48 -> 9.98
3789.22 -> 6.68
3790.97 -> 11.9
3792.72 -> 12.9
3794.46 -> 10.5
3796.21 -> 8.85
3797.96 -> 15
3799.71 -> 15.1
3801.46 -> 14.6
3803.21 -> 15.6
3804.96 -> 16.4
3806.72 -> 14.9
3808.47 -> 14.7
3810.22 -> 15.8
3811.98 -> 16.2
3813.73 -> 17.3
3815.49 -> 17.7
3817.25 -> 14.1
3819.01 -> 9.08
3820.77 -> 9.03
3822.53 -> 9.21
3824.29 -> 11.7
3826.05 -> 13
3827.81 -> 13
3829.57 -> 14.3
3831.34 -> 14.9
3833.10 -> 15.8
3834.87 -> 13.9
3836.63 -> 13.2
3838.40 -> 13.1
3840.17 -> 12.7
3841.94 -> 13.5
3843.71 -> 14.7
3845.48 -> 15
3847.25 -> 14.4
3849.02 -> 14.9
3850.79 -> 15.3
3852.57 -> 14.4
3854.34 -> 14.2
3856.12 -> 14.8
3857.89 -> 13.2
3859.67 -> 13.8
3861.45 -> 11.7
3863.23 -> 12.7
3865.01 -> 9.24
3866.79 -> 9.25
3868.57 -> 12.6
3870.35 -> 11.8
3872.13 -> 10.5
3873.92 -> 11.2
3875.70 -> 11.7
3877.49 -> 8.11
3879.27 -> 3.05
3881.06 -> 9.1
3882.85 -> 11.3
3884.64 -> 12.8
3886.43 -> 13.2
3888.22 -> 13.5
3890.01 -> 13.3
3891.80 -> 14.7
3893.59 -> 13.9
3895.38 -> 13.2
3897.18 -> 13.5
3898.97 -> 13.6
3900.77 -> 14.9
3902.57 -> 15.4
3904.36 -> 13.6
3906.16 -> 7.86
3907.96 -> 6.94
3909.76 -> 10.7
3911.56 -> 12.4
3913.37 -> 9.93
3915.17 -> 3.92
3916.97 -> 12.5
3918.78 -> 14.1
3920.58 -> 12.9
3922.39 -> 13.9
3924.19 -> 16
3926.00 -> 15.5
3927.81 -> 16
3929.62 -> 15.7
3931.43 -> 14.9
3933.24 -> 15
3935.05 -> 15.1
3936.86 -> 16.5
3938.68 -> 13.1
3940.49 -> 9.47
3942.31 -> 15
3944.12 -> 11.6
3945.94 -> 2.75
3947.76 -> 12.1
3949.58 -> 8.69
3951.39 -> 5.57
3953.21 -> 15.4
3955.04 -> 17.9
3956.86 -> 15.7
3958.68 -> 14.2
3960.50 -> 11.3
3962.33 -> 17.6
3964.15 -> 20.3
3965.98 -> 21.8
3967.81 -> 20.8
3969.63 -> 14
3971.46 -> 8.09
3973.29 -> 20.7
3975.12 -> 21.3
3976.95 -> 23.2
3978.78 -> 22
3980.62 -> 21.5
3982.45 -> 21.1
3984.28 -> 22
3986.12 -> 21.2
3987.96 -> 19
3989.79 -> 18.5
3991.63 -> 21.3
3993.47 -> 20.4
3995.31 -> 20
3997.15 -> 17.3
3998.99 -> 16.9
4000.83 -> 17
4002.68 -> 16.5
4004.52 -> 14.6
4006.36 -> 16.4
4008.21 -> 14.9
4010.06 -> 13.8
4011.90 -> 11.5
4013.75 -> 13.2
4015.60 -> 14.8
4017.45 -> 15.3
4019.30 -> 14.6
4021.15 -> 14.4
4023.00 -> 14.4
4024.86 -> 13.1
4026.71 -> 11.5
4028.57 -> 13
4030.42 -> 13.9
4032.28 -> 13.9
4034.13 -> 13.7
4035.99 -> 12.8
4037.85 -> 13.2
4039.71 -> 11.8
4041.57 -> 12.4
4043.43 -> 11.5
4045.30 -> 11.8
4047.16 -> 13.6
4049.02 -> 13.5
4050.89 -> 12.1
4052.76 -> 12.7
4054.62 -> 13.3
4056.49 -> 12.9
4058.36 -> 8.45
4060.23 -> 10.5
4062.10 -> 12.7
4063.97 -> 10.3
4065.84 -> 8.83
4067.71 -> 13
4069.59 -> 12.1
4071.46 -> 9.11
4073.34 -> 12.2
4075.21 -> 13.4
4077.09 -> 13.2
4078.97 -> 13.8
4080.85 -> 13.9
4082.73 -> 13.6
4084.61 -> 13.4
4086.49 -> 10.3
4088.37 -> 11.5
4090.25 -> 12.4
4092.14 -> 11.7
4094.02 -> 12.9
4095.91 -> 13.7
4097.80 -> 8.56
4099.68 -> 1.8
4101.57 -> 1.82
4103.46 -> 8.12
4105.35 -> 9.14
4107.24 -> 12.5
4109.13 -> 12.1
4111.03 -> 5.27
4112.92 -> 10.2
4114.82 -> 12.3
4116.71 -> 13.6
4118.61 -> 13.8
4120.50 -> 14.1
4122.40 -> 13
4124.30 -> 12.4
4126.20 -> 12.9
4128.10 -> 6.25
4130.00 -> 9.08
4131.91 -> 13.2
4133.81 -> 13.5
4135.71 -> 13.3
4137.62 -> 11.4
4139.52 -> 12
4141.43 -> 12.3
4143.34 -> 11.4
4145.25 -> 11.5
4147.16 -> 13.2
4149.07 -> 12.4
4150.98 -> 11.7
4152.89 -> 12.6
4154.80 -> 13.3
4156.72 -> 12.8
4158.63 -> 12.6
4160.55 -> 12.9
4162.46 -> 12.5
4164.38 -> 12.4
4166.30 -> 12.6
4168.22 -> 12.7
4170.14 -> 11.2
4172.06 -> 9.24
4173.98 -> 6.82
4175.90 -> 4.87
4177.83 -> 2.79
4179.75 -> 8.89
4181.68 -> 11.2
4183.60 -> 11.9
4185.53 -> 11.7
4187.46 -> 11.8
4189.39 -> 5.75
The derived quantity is -0.09 mag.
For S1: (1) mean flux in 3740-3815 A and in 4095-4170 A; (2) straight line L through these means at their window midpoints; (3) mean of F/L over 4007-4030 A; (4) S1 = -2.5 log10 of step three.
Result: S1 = -0.18 mag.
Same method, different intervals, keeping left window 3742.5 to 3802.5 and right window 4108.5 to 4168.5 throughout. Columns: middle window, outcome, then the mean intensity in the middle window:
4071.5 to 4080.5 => -0.076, 12.8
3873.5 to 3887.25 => 0.160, 10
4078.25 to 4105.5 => 0.146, 10.4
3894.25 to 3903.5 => -0.212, 14.1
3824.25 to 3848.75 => -0.205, 13.9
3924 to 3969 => -0.217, 14.3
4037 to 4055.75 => -0.064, 12.6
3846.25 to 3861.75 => -0.223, 14.2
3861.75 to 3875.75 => 0.043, 11.1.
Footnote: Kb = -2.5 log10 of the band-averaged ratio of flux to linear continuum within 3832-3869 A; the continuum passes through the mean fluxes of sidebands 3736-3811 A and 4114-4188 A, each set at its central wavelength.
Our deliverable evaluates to -0.14 mag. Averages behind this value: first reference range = 12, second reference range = 11.5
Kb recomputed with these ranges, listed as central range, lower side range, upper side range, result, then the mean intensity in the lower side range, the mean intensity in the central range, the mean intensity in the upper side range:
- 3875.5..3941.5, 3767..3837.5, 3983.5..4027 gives 0.16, 12.3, 12.5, 16.4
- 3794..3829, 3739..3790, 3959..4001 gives -0.07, 11.1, 13.6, 19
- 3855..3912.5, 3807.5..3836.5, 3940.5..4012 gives 0.25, 13.7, 11.8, 16.5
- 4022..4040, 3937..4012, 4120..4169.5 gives 0.14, 16.3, 13.2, 12.2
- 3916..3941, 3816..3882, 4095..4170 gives -0.19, 12.4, 14.4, 11.3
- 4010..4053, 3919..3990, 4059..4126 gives 0.00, 15.8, 13.2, 11.2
